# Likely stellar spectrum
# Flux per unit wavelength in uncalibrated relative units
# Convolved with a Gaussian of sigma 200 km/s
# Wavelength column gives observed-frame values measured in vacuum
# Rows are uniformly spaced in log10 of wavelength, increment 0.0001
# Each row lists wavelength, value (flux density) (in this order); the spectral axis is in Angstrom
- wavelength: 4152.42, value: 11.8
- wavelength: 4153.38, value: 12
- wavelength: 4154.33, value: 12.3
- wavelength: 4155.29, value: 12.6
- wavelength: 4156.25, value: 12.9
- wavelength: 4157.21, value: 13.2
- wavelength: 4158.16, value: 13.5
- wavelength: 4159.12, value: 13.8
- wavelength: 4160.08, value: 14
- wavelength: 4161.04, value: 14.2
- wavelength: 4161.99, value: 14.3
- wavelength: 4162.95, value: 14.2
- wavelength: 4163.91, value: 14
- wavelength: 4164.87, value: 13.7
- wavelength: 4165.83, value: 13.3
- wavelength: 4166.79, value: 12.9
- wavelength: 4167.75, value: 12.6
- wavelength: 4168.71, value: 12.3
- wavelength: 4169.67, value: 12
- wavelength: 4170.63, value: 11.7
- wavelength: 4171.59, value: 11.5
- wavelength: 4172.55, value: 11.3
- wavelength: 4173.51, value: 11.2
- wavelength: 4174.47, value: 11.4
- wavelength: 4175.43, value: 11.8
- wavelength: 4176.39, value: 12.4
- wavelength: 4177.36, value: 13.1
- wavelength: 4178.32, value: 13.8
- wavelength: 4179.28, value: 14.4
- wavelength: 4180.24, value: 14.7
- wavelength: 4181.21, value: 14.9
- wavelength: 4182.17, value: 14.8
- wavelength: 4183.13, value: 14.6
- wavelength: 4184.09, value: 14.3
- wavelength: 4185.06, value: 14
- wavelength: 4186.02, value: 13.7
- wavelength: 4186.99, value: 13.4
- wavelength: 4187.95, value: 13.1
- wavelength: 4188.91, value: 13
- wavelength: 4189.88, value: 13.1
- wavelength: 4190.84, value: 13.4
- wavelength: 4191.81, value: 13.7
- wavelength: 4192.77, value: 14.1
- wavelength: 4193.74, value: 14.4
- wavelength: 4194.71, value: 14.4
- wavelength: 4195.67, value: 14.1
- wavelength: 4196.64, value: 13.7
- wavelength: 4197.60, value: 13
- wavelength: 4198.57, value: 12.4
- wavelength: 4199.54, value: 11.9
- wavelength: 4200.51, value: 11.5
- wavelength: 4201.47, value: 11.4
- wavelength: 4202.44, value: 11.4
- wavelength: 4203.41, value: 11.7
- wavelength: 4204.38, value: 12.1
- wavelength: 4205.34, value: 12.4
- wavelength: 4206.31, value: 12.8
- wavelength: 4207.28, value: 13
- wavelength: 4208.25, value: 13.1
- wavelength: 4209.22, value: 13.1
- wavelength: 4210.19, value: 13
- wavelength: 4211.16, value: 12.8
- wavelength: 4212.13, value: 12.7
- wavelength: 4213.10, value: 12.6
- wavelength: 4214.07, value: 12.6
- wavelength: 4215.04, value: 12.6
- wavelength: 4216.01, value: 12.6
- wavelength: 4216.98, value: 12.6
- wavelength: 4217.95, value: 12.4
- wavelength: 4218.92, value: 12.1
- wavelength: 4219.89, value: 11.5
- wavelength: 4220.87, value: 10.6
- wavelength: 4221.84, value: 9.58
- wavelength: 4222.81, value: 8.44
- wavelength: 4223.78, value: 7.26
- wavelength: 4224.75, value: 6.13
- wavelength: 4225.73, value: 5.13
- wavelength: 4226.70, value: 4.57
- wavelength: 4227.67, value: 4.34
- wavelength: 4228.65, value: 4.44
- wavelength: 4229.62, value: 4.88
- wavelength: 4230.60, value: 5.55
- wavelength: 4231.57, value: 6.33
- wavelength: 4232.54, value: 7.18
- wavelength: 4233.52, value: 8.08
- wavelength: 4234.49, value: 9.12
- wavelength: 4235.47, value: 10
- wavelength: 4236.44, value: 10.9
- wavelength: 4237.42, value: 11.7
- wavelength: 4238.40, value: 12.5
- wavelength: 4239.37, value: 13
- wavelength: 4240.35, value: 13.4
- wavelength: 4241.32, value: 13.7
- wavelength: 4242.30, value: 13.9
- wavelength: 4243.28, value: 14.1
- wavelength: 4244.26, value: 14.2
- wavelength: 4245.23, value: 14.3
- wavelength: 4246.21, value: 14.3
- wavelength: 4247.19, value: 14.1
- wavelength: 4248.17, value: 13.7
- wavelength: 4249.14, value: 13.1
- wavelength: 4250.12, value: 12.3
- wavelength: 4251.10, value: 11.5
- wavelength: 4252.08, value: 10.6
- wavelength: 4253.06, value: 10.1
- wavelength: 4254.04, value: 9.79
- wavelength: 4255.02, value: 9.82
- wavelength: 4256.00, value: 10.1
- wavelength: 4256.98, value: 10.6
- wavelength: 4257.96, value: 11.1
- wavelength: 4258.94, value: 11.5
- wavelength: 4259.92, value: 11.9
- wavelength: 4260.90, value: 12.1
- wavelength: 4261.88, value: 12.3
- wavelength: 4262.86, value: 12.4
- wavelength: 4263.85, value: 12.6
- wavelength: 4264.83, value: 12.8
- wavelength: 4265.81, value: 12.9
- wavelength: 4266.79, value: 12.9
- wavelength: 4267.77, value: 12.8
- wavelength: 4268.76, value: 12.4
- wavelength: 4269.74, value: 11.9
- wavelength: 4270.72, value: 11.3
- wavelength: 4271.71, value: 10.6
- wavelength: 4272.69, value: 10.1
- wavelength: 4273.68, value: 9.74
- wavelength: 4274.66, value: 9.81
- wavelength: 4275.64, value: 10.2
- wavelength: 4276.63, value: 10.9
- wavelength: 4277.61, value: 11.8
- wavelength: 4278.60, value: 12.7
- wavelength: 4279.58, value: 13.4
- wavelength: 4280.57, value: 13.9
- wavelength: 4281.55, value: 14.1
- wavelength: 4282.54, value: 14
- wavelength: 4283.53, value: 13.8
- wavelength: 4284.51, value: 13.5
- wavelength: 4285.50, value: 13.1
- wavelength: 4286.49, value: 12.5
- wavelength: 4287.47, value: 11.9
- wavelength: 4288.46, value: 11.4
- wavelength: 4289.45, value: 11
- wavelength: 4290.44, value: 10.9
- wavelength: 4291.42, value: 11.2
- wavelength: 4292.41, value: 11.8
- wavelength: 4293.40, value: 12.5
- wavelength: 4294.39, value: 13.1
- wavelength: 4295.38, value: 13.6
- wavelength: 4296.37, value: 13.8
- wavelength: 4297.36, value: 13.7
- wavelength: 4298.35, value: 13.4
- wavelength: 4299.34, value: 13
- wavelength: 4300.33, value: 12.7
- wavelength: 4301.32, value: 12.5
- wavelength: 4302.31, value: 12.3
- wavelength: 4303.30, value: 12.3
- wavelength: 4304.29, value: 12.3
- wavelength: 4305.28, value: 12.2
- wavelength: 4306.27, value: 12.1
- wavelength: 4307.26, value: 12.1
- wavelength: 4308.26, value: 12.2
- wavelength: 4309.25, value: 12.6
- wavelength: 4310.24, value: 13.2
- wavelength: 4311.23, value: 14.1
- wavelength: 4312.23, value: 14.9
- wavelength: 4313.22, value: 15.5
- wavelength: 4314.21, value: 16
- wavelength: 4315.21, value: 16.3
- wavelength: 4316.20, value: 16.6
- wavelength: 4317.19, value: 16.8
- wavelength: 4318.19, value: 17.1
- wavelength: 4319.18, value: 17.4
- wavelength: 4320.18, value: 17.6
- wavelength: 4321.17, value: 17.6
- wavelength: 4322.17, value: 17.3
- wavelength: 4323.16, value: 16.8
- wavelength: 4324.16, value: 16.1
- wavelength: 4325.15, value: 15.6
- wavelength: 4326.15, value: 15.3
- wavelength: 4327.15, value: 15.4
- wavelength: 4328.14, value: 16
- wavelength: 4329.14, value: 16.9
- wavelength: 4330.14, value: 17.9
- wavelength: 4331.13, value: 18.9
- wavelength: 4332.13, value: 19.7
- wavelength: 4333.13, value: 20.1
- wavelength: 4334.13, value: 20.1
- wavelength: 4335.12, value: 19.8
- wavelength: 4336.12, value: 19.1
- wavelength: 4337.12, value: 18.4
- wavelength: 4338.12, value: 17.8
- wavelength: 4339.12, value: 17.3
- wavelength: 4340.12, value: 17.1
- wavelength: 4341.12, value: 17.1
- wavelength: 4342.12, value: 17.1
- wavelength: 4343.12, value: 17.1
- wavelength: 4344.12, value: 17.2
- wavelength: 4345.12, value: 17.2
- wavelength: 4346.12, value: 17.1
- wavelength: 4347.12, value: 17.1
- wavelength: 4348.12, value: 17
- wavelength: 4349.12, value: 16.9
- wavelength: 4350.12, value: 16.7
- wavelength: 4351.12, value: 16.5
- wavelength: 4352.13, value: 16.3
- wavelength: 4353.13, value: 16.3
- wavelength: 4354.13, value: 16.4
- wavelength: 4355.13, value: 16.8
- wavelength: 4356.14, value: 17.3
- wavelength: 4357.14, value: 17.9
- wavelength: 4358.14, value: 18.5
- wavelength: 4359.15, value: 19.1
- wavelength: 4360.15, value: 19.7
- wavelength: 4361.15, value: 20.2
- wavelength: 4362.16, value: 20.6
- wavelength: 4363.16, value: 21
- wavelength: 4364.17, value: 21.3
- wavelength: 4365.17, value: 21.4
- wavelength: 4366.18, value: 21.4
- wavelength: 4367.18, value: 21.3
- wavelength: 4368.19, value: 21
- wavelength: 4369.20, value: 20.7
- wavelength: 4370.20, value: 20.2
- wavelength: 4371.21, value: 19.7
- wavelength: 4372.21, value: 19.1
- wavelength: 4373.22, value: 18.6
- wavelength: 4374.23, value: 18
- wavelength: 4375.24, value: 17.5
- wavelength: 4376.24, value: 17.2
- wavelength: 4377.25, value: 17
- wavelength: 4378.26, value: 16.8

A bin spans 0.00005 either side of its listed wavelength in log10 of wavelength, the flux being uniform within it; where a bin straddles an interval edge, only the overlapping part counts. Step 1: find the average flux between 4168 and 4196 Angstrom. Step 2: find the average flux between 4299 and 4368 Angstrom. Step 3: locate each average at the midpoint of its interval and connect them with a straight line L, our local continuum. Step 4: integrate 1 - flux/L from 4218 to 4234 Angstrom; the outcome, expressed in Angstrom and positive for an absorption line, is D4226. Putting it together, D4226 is 7.7 Angstrom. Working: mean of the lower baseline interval 13.3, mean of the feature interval 7.39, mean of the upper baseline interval 16.8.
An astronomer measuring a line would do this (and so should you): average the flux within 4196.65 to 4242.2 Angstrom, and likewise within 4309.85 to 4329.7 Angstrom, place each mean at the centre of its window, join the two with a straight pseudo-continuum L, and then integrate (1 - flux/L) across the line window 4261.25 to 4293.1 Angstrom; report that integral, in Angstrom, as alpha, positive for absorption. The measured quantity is 3.9 Angstrom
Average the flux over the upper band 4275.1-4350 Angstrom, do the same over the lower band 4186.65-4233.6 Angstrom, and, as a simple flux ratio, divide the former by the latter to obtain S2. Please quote 1.36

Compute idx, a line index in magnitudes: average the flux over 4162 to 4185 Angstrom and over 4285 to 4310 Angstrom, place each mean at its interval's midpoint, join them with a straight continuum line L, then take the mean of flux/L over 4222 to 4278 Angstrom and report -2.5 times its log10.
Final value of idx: 0.189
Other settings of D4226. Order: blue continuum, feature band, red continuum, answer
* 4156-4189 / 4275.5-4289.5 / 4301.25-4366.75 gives 2.7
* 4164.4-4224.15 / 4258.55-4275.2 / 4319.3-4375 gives 3.8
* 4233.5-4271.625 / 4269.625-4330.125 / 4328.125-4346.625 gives 7.4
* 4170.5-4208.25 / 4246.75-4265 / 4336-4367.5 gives 4.2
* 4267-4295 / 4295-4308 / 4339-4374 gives 0.9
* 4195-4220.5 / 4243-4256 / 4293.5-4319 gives 0.7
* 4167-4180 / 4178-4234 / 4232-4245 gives 2.4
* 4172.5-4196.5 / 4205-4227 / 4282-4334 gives 4.3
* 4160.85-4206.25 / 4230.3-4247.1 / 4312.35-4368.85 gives 3.8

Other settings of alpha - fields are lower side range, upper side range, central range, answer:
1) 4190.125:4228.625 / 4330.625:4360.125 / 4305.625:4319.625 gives 1.31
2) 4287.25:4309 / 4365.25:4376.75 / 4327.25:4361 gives -1.70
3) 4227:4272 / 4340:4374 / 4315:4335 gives -1.24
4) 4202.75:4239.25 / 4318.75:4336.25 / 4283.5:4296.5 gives 2.27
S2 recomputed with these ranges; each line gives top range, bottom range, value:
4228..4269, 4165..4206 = 0.87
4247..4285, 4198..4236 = 1.17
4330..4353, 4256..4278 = 1.54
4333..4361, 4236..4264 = 1.44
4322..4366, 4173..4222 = 1.39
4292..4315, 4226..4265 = 1.22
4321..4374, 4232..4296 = 1.52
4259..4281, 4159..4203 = 0.90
